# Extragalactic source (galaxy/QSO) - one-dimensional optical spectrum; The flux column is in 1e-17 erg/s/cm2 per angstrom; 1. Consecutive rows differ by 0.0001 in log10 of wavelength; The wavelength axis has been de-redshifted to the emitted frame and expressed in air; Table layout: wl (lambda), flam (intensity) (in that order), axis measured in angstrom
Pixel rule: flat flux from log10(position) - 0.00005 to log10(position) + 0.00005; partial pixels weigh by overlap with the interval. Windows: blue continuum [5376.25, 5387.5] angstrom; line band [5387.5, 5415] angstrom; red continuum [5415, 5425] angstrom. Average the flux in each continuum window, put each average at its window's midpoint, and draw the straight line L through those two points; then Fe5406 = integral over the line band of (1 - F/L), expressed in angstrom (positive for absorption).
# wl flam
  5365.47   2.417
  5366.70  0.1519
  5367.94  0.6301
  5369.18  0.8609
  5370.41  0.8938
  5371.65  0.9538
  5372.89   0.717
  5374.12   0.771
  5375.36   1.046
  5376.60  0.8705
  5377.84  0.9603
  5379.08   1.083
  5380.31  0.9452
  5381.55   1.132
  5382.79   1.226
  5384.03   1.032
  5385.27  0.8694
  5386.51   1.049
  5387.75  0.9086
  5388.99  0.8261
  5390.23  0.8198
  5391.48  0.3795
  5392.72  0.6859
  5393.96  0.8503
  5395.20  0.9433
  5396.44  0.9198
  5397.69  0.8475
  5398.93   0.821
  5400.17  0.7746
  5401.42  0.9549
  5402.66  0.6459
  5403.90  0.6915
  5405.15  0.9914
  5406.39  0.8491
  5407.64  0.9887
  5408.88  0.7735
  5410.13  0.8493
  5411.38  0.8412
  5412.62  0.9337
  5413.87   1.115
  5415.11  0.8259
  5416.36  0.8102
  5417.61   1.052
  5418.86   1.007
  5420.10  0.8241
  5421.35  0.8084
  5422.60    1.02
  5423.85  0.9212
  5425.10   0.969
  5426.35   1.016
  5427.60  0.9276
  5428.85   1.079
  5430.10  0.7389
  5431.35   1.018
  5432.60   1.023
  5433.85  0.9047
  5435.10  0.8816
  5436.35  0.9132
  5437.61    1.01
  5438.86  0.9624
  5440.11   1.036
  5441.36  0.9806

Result 3.7 angstrom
